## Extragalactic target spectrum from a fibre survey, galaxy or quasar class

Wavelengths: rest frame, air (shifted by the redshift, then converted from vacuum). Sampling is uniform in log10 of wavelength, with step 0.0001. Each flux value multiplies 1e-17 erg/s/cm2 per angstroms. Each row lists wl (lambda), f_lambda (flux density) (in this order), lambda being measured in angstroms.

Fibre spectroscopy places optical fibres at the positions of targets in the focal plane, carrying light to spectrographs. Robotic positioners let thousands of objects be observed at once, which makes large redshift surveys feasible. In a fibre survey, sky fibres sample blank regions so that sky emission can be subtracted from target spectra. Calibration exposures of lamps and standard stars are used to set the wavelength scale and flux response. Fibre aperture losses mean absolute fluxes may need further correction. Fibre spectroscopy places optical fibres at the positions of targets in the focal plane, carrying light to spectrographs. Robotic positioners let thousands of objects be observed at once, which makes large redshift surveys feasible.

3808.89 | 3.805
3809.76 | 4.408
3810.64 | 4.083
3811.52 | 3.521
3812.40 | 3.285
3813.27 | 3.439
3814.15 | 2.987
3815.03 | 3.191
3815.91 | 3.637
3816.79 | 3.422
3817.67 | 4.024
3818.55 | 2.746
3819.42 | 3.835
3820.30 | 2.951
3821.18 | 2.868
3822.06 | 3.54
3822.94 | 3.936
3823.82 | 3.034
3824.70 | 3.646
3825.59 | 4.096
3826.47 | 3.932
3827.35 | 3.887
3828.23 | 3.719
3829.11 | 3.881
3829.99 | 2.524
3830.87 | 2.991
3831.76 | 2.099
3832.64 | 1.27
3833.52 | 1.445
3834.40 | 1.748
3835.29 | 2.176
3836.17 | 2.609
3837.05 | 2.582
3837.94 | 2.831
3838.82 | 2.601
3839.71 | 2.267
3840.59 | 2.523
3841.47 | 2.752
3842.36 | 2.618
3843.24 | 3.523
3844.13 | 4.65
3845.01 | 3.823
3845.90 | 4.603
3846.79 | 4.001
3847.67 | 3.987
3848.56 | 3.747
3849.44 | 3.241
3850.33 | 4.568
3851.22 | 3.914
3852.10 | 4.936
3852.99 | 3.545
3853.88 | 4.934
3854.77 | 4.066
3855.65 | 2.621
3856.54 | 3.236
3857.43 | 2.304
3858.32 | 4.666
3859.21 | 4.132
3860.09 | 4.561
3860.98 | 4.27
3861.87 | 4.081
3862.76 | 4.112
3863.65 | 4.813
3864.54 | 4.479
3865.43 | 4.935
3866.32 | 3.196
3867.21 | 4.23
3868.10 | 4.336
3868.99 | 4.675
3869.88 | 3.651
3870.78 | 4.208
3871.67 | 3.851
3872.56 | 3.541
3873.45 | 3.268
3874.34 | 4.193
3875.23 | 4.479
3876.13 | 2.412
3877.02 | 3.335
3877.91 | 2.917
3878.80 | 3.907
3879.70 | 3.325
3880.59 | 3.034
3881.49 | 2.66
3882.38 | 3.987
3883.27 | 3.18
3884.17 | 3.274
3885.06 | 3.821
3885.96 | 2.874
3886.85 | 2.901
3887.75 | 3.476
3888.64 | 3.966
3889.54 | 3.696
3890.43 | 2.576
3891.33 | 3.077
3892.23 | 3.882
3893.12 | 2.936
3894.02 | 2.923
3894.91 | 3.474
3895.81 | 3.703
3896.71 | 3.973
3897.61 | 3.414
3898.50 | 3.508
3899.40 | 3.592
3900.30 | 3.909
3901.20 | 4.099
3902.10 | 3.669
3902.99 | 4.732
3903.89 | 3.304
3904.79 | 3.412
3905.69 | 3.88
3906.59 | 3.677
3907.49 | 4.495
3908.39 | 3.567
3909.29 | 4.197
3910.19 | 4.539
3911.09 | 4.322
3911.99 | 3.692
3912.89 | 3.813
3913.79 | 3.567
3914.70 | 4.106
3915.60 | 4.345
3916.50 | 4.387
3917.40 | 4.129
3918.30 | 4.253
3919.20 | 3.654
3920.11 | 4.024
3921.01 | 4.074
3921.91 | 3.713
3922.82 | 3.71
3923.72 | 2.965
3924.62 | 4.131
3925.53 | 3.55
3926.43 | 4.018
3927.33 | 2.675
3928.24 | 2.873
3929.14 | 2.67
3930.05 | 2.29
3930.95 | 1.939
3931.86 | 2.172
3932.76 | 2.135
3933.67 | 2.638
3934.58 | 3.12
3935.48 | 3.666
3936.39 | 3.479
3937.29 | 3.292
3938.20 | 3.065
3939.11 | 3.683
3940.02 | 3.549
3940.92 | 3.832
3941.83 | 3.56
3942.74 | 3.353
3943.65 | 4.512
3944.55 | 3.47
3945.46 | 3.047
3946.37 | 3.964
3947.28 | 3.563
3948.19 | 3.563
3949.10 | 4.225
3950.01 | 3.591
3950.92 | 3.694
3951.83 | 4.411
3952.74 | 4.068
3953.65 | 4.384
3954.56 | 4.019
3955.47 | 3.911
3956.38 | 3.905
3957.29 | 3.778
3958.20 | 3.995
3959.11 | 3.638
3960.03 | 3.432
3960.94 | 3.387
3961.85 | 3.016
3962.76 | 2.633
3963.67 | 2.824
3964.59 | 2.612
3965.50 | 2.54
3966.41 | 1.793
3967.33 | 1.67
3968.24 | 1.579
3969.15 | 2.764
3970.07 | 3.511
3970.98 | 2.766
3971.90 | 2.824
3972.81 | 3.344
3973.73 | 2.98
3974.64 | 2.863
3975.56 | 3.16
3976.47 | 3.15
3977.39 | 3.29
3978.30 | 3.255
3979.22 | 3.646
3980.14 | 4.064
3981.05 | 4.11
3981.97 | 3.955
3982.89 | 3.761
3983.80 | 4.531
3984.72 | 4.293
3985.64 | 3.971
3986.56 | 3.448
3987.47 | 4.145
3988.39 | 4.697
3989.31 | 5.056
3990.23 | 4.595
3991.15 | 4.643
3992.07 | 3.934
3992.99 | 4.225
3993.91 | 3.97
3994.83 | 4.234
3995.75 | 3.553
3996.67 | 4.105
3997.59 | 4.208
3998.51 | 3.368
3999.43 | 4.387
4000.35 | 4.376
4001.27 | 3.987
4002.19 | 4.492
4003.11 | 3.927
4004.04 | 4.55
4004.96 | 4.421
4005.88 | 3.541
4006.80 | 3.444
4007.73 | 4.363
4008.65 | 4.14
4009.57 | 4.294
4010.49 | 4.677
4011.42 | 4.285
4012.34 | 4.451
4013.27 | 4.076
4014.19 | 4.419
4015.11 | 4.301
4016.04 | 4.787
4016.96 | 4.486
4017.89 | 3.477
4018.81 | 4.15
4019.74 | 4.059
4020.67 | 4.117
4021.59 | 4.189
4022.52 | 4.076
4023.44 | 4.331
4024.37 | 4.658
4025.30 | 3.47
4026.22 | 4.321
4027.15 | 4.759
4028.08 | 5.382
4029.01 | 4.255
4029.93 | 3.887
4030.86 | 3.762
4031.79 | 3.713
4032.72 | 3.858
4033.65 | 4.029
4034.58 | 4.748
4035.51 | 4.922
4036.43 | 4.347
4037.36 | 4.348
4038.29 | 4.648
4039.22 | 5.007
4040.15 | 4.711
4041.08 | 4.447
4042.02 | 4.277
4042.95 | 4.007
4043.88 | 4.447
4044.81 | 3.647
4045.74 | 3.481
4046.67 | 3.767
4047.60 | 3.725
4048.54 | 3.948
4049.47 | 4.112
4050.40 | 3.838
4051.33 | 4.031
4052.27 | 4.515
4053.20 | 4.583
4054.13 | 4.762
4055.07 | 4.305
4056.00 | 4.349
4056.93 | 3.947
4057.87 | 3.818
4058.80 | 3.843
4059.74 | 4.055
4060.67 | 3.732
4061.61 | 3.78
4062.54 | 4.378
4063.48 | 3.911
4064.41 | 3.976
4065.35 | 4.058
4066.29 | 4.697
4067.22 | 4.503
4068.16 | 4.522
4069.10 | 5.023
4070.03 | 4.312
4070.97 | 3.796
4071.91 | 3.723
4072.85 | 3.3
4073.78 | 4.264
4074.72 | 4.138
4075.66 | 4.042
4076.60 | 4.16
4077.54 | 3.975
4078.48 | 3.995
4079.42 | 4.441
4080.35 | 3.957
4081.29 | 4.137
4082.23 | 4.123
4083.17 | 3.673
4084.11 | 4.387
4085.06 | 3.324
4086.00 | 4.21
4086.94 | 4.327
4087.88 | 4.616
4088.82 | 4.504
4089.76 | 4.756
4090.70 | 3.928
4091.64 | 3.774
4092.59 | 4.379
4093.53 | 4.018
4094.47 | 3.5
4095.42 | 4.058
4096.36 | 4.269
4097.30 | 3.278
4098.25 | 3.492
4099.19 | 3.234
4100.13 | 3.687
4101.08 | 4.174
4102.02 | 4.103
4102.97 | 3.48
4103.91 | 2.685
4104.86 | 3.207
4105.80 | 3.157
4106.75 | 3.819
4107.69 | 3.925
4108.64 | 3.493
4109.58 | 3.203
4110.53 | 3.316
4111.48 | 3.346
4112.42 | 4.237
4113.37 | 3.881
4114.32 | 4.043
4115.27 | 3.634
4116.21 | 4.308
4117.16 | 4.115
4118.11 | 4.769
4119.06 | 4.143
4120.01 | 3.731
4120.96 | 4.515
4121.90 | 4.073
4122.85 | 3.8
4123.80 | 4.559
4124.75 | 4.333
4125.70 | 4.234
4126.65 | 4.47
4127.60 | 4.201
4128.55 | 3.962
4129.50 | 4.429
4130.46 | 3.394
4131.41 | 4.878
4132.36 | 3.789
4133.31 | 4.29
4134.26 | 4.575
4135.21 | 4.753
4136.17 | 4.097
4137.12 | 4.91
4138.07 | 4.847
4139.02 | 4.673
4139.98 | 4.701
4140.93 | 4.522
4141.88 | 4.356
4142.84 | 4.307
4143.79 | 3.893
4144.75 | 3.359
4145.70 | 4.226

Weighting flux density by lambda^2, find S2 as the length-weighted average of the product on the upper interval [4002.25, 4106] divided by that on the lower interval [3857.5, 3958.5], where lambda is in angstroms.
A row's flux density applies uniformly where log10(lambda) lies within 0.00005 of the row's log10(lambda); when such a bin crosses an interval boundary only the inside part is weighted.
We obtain 1.21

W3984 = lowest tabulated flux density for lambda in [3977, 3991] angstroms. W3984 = 3.255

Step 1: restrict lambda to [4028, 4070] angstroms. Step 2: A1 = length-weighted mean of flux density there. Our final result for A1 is 4.22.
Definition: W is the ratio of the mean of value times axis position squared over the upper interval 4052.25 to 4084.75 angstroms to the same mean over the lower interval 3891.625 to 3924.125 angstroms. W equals 1.2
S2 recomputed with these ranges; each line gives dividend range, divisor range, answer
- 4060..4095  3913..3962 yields 1.24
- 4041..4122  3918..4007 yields 1.19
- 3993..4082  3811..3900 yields 1.32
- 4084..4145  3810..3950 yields 1.29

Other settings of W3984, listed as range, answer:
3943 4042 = 1.579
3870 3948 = 1.939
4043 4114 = 2.685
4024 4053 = 3.47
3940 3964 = 2.633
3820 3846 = 1.27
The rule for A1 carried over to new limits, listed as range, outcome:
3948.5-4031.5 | 3.84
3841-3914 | 3.75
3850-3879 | 3.95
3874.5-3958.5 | 3.58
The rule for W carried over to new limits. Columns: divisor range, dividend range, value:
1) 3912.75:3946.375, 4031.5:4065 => 1.28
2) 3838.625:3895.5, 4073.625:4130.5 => 1.22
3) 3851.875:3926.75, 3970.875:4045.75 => 1.15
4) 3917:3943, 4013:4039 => 1.36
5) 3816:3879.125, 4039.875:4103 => 1.29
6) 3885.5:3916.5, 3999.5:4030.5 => 1.22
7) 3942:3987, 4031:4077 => 1.27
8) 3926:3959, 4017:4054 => 1.28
